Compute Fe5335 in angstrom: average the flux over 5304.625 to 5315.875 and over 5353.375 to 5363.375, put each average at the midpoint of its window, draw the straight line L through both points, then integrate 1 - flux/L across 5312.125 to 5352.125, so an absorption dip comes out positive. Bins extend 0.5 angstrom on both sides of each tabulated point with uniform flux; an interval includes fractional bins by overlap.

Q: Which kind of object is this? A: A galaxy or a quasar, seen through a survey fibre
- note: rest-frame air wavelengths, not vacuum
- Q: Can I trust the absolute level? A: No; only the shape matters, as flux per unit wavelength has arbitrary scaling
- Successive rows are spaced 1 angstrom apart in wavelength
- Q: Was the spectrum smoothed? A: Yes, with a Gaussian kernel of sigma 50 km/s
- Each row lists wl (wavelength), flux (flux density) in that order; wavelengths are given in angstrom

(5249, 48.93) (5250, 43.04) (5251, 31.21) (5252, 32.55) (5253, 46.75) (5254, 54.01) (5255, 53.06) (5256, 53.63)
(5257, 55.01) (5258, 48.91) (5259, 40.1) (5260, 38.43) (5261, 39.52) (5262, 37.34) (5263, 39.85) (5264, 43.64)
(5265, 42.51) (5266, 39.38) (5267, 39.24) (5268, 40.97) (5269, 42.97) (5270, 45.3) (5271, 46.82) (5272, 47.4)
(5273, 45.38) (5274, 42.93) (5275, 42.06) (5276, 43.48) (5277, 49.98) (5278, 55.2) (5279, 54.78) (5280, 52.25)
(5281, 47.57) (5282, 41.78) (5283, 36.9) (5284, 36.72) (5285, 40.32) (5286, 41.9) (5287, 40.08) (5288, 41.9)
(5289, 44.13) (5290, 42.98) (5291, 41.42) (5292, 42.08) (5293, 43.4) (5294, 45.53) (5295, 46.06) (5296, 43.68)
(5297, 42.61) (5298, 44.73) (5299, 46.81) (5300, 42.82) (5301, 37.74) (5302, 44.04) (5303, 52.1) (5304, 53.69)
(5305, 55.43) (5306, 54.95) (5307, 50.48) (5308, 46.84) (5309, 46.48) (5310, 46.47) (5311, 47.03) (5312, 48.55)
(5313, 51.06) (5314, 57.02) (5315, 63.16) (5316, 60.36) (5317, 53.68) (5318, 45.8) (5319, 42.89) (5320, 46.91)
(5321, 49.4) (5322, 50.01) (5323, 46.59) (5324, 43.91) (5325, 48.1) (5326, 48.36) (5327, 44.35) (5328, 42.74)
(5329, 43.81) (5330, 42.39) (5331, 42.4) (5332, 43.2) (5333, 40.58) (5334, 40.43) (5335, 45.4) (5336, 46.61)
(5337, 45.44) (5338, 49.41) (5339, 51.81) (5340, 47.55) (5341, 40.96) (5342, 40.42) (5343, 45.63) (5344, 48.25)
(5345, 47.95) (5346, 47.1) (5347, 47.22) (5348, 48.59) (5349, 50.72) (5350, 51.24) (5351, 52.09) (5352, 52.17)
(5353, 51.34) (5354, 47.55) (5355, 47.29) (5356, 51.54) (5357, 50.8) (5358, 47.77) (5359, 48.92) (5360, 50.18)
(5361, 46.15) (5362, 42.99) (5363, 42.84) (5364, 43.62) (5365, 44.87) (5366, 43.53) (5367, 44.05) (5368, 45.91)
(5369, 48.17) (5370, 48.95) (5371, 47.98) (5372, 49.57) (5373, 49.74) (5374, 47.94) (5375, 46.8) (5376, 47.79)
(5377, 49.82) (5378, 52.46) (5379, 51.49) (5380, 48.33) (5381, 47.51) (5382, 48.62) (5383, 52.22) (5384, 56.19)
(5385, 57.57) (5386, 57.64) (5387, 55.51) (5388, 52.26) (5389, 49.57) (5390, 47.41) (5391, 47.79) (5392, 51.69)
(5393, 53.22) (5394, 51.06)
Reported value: 1.9 angstrom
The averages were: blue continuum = 51.8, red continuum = 47.7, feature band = 47.6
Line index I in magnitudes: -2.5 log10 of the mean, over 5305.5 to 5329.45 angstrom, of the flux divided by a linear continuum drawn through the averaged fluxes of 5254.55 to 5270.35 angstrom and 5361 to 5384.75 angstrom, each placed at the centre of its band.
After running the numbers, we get -0.08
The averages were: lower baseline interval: 43.7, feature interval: 49.1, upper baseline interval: 48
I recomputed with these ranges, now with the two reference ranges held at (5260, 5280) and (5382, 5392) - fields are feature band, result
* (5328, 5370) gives 0.08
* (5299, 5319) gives -0.07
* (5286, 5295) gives 0.07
